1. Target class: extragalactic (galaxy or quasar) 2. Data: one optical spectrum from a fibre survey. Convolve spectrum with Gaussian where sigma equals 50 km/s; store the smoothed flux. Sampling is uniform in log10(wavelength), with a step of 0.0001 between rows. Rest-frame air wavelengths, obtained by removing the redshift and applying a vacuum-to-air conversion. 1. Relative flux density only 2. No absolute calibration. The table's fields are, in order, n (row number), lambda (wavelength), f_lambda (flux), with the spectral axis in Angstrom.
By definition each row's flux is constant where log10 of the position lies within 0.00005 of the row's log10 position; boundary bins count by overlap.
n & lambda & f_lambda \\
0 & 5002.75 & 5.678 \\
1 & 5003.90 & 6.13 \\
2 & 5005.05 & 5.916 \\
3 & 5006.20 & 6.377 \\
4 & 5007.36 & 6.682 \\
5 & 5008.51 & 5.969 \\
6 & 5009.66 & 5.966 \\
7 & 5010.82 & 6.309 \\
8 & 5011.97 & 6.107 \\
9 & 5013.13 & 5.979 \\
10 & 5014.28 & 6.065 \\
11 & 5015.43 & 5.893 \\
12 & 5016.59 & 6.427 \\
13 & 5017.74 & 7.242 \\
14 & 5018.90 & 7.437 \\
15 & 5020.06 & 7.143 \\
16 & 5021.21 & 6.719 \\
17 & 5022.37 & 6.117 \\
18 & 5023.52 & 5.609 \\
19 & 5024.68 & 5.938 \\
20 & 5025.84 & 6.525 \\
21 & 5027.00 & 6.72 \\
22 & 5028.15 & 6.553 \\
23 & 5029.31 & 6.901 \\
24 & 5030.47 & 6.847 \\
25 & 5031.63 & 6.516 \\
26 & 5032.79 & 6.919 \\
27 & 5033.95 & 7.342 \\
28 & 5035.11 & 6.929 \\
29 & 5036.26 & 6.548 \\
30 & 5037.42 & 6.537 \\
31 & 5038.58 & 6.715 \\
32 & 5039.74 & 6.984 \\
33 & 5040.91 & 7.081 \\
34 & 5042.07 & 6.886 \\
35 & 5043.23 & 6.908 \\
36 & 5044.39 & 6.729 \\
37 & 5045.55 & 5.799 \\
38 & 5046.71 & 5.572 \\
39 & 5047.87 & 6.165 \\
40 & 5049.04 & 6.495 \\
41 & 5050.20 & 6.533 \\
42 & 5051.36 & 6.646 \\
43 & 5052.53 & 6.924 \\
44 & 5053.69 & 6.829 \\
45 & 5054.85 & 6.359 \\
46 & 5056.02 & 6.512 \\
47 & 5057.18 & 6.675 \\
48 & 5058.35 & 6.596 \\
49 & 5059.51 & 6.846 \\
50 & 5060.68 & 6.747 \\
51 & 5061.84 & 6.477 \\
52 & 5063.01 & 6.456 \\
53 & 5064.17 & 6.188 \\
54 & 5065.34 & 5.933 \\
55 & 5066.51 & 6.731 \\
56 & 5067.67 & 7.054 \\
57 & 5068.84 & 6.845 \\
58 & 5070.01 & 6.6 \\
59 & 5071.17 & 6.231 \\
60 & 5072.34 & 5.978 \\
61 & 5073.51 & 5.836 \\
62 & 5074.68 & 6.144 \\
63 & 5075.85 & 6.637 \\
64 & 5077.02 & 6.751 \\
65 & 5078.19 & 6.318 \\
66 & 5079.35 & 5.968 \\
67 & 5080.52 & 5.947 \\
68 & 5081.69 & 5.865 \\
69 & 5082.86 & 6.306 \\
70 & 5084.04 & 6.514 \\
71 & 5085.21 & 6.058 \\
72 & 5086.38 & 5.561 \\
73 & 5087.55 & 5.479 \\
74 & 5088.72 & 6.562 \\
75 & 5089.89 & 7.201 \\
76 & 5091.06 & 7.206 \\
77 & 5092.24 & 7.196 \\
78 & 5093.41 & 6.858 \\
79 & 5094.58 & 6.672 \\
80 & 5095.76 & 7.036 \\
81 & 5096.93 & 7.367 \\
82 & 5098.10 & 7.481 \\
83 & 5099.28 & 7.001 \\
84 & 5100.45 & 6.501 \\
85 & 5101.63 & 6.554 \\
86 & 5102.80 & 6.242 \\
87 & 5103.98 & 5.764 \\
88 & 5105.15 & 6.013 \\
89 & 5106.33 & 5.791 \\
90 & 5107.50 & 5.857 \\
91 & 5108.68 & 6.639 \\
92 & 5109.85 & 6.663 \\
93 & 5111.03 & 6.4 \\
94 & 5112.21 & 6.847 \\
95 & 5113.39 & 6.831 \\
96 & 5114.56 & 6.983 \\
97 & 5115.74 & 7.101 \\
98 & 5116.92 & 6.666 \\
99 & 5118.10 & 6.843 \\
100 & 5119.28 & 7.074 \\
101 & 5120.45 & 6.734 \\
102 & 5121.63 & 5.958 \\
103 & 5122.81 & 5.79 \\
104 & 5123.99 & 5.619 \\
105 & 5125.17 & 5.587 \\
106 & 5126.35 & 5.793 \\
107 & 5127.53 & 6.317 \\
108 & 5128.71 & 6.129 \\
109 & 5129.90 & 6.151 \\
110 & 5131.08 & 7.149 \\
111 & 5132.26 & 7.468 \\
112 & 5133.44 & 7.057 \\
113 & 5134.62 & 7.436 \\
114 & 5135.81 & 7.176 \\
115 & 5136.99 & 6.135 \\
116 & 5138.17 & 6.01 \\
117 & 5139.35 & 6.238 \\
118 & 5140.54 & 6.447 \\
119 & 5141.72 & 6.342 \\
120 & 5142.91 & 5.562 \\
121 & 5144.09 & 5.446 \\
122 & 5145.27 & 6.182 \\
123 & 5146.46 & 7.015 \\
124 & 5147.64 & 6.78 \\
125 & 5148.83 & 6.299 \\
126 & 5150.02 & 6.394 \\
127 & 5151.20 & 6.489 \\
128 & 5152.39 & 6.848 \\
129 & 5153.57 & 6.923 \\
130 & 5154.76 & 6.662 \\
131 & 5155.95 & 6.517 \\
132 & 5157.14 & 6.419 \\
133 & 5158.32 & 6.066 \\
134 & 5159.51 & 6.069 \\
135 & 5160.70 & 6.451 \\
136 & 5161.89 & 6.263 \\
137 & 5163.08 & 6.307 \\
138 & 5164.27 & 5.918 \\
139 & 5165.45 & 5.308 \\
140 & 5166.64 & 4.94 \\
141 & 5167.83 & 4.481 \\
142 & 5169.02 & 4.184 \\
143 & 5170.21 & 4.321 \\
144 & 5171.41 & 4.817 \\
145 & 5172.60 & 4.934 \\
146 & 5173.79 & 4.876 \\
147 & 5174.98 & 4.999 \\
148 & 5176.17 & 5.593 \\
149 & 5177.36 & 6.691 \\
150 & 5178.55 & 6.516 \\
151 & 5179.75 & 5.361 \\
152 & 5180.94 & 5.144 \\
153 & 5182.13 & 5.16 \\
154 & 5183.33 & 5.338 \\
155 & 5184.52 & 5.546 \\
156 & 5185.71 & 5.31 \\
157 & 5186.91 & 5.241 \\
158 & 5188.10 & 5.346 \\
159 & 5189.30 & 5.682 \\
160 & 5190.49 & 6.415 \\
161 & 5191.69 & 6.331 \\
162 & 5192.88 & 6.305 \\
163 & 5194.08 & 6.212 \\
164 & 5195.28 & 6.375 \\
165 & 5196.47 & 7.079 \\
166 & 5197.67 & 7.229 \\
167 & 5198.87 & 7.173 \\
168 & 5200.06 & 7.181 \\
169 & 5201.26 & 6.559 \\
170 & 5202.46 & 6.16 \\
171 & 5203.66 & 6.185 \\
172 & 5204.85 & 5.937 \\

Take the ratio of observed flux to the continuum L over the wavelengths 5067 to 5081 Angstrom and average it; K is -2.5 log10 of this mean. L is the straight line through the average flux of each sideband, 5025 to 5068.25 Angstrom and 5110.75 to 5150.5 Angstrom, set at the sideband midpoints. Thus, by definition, 0.03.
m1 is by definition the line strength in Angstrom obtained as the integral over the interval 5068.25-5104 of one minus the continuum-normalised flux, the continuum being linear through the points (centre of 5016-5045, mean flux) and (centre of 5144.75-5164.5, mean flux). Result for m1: 0.6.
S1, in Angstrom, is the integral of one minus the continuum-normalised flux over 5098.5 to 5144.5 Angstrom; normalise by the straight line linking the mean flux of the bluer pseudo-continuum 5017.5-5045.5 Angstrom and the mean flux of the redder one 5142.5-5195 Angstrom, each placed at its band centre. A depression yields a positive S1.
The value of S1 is -2.3 Angstrom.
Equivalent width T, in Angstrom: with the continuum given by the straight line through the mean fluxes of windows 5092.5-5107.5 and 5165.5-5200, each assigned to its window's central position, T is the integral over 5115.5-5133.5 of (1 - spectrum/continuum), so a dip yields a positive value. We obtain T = -0.4 Angstrom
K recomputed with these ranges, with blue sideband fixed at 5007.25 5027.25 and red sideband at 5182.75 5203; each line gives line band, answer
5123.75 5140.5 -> -0.03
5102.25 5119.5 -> -0.04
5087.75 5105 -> -0.08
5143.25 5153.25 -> -0.03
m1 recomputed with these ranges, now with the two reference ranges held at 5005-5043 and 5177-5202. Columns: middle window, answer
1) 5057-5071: -0.3 Angstrom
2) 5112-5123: -0.7 Angstrom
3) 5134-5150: -0.4 Angstrom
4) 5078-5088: 0.6 Angstrom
